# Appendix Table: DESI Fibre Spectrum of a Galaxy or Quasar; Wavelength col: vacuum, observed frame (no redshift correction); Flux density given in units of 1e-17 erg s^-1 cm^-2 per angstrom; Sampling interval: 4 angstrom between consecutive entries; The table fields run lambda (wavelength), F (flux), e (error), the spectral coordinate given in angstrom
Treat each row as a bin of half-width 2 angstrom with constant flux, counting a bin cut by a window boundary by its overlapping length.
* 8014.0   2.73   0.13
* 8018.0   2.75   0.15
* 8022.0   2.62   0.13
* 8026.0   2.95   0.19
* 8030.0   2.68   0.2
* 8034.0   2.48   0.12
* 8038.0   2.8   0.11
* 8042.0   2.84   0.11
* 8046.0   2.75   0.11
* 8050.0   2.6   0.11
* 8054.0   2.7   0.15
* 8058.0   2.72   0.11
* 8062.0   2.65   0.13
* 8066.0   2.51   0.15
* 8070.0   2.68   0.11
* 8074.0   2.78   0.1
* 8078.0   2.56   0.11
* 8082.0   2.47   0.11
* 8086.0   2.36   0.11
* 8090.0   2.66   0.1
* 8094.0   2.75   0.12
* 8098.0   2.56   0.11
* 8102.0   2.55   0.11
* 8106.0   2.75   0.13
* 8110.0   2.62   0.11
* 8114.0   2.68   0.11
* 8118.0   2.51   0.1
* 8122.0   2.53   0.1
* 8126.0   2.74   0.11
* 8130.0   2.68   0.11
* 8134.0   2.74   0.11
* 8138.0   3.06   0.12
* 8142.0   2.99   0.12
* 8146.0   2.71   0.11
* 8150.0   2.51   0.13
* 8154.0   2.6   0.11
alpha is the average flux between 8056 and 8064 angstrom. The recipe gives 2.69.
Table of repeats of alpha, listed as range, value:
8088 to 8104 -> 2.63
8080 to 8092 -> 2.5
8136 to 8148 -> 2.92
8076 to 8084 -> 2.52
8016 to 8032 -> 2.75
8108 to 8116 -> 2.65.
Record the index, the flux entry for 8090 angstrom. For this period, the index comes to 2.66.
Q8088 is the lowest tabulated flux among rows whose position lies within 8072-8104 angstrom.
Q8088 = 2.36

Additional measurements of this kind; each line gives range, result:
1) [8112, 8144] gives 2.51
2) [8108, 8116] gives 2.62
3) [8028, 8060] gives 2.48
